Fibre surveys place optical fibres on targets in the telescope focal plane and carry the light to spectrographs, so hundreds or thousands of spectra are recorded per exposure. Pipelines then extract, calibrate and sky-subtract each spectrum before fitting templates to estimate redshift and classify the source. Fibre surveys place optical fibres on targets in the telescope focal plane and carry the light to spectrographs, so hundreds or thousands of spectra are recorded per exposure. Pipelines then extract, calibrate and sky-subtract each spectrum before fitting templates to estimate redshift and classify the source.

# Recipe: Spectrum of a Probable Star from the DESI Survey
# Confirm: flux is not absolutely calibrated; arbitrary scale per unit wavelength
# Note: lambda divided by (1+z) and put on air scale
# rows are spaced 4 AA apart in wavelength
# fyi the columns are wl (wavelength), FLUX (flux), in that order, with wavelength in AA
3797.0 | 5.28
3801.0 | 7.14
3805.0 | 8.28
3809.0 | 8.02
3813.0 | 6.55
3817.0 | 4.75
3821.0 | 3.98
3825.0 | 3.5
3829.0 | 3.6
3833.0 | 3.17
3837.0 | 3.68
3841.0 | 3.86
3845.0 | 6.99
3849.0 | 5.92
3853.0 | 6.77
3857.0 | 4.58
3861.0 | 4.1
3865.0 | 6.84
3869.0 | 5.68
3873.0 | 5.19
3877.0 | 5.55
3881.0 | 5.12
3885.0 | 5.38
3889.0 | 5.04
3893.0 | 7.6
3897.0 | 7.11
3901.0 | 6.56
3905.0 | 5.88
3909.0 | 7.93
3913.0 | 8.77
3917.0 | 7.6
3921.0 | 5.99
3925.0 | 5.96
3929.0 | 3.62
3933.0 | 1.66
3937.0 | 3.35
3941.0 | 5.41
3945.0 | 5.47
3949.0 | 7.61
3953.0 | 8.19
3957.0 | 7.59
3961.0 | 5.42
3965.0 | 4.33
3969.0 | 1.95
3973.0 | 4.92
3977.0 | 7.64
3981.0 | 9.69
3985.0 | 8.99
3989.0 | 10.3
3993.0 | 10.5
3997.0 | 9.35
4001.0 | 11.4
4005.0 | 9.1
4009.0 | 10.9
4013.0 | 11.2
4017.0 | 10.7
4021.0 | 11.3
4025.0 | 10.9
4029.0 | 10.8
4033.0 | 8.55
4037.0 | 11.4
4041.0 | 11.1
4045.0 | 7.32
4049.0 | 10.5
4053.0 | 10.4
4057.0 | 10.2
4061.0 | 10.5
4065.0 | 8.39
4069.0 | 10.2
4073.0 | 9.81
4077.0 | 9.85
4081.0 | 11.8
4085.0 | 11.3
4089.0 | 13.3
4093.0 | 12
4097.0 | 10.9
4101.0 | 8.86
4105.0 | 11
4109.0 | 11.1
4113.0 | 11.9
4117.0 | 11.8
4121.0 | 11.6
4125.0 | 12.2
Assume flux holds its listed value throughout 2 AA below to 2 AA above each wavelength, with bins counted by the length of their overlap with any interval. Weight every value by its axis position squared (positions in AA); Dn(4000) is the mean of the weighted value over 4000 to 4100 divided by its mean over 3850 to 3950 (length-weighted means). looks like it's 2.0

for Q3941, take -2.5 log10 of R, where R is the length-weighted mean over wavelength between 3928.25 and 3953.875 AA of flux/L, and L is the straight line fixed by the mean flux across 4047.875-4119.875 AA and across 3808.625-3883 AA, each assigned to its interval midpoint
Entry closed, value 0.44 mag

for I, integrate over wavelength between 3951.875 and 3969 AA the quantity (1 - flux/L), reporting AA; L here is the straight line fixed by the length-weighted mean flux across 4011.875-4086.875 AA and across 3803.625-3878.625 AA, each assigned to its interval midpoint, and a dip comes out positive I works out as 5.0 AA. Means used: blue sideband 5.29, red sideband 10.3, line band 5.77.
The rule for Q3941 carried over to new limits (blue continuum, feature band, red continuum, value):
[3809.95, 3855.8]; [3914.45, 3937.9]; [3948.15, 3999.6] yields 0.32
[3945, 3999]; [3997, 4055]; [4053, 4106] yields -0.16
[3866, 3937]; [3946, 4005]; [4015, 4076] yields 0.06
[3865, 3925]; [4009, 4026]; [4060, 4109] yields -0.20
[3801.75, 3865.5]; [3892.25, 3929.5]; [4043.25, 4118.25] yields 0.02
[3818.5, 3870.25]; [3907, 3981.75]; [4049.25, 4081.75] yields 0.21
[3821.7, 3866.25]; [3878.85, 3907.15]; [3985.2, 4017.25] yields 0.07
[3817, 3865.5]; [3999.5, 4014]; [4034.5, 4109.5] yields -0.19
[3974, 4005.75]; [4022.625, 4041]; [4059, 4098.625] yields -0.04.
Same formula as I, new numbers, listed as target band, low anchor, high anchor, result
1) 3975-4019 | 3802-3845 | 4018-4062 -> -3.4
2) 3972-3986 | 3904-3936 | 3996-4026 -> 1.6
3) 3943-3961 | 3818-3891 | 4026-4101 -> 1.2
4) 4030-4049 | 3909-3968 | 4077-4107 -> -0.8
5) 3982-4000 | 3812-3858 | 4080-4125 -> -2.5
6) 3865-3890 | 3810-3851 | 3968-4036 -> 2.1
